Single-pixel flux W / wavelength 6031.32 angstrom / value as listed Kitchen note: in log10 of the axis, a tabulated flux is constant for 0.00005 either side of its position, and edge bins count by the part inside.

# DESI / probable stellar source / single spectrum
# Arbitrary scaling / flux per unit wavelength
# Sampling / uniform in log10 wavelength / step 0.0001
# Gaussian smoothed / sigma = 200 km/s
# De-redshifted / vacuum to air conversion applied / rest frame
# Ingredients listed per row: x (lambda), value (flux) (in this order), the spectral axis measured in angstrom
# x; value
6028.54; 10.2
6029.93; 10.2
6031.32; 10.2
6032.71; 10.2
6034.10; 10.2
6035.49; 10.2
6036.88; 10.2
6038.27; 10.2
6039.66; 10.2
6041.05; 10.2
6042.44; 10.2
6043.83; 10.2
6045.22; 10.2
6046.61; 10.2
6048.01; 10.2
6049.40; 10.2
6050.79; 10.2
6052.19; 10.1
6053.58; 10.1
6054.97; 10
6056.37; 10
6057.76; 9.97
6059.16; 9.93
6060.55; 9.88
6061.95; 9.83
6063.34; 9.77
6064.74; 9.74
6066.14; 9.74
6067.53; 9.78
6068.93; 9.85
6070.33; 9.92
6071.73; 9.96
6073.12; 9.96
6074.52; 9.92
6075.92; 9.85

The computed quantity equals 10.2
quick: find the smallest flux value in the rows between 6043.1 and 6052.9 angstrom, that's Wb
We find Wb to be 10.1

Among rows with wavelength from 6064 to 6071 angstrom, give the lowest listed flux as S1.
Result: 9.74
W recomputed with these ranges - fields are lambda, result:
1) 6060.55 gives 9.88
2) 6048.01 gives 10.2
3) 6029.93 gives 10.2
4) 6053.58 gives 10.1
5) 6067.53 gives 9.78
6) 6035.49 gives 10.2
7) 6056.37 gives 10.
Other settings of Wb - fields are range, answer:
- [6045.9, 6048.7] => 10.2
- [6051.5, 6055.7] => 10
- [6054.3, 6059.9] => 9.93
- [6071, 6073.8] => 9.96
